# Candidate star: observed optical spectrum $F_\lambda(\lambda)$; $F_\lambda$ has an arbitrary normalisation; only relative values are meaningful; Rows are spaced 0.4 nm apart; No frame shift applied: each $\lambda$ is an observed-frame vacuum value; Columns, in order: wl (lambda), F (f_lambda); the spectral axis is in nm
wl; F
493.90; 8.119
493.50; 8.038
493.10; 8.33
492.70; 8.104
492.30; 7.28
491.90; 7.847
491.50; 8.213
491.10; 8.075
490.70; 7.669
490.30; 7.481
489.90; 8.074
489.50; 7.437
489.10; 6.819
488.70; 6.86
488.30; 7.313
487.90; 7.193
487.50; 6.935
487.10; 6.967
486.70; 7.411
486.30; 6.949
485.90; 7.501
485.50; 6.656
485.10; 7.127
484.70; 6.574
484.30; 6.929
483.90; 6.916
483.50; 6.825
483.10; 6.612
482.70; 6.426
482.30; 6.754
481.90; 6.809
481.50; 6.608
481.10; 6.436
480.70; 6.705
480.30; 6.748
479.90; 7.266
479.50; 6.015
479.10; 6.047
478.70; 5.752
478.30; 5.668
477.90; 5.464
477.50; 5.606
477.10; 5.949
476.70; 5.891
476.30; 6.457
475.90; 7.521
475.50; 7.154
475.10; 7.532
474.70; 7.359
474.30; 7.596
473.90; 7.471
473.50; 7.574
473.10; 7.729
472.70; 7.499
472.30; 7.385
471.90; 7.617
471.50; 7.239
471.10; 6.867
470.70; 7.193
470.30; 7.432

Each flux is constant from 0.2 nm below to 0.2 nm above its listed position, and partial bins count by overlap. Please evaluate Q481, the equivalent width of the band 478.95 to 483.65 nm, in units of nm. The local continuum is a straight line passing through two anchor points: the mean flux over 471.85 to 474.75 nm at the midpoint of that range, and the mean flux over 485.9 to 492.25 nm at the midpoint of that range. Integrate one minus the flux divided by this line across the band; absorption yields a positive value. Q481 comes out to 0.54 nm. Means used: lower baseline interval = 7.53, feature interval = 6.61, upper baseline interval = 7.42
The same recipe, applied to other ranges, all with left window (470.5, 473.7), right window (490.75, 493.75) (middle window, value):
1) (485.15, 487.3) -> 0.19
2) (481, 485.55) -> 0.58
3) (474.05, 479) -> 0.67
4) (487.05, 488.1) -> 0.11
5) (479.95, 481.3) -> 0.17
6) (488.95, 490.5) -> 0.08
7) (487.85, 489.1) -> 0.13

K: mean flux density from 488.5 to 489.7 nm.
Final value 7.04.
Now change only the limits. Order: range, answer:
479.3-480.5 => 6.68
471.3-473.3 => 7.49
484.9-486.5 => 7.06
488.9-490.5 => 7.45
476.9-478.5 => 5.67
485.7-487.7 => 7.15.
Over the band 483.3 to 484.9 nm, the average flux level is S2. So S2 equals 6.81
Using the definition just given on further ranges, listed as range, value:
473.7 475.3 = 7.49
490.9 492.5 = 7.85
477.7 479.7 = 5.79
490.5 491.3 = 7.87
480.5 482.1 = 6.64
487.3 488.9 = 7.08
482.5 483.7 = 6.62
